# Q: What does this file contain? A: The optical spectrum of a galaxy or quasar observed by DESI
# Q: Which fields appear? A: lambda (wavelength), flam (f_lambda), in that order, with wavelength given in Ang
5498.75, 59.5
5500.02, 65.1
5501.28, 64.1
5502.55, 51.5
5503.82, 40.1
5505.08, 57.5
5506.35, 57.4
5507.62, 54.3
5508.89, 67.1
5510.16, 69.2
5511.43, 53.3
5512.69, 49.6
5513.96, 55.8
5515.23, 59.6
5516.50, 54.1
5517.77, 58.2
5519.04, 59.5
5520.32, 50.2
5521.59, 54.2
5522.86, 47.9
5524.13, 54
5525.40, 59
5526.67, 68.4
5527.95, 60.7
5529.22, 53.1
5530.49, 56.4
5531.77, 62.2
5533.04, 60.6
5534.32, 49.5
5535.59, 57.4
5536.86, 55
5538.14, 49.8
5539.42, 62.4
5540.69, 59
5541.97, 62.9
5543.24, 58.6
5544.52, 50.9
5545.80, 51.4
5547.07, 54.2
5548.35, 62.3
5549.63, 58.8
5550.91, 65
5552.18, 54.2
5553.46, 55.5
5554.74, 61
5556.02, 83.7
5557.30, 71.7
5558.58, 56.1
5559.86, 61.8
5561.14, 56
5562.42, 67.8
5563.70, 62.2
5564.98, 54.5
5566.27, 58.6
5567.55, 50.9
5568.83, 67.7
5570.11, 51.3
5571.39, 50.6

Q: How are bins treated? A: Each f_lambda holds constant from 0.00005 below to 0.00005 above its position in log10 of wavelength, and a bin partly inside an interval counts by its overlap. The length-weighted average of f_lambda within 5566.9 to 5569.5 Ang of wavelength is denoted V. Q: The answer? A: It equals 59.3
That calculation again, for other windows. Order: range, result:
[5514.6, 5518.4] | 57.3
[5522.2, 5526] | 53.7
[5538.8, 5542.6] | 61.5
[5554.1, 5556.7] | 72.3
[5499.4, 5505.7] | 55.7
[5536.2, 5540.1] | 55.8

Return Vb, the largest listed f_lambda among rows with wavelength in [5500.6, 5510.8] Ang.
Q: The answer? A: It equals 69.2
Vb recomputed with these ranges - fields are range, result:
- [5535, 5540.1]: 62.4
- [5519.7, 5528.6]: 68.4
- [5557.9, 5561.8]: 61.8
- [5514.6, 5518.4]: 59.6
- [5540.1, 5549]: 62.9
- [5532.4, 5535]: 60.6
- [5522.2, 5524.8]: 54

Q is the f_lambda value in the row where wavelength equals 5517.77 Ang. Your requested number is 58.2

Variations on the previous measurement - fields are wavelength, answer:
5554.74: 61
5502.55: 51.5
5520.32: 50.2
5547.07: 54.2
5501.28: 64.1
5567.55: 50.9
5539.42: 62.4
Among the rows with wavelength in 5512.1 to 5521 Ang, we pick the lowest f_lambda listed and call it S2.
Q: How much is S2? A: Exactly 49.6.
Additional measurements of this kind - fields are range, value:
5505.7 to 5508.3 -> 54.3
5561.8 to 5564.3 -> 62.2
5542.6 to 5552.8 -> 50.9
